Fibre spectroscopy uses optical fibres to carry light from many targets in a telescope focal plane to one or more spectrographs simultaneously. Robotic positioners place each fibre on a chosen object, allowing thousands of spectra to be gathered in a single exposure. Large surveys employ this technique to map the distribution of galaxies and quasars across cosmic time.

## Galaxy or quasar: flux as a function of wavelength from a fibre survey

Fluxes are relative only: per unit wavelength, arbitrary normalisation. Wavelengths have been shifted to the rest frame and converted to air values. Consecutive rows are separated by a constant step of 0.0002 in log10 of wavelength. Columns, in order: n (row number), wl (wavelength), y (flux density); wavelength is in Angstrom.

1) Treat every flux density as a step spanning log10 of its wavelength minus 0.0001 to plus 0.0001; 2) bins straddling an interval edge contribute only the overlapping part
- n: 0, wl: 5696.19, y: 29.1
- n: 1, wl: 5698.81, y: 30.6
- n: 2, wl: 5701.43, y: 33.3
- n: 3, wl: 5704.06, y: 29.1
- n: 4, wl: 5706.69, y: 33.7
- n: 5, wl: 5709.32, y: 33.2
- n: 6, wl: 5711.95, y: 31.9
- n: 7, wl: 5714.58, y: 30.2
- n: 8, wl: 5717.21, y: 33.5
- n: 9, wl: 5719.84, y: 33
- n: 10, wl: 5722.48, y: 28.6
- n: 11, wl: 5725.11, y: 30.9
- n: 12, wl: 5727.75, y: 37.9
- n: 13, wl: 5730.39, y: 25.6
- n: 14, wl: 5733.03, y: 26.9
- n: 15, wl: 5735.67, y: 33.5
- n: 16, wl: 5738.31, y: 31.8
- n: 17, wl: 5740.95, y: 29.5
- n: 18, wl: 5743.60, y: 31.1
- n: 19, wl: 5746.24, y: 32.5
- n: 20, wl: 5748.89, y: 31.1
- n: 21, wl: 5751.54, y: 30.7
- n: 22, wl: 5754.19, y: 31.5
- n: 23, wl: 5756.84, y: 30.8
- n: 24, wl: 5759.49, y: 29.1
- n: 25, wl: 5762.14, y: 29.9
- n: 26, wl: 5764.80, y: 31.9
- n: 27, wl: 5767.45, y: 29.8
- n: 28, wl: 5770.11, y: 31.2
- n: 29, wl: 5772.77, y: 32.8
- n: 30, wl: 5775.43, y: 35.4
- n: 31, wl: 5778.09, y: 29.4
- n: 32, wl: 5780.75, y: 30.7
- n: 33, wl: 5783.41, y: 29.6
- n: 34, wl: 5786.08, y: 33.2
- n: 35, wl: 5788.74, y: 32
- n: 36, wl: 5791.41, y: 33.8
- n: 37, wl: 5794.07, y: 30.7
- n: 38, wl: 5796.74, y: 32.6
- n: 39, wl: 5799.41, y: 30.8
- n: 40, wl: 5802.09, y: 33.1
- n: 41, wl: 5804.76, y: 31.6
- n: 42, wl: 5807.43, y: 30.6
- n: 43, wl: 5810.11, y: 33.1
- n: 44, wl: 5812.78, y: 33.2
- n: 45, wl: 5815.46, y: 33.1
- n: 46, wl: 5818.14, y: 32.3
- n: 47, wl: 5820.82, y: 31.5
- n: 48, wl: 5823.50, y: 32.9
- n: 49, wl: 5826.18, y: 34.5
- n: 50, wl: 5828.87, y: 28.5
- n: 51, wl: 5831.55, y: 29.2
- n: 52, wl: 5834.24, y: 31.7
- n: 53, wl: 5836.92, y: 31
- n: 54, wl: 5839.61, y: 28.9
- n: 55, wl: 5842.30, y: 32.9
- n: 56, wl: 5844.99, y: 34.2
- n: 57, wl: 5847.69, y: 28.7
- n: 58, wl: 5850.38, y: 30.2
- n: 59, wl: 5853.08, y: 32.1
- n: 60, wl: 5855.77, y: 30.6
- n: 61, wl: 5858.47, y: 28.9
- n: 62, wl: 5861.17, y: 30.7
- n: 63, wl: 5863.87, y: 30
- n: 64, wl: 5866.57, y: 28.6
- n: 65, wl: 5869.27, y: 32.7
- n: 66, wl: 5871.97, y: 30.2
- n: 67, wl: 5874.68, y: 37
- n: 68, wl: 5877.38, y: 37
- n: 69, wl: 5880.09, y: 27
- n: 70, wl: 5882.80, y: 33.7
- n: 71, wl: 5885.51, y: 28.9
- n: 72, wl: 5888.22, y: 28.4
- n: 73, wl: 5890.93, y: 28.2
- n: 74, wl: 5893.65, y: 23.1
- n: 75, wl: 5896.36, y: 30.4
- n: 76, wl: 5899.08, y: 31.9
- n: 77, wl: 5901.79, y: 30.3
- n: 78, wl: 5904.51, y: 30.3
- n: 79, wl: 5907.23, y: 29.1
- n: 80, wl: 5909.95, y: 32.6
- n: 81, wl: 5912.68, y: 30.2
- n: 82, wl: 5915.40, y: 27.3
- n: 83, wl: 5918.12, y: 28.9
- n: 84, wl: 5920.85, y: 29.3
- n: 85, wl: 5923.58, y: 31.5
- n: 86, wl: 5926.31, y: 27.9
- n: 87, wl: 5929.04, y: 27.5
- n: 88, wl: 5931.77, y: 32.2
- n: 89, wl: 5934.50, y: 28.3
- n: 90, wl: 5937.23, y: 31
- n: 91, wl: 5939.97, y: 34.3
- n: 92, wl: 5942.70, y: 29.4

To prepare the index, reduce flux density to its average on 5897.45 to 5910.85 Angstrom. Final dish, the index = 30.8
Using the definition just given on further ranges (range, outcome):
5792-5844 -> 31.7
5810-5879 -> 31.6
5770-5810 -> 31.9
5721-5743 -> 30.6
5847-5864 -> 30.2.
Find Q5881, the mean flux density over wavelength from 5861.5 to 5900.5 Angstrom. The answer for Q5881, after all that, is 30.5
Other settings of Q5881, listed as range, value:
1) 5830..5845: 31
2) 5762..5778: 31.8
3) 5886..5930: 29.2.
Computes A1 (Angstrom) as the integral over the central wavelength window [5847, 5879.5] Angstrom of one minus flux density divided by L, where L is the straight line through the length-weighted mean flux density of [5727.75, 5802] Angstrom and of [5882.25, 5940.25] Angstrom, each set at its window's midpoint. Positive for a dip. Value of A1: -1.3 Angstrom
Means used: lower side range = 31.2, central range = 31.4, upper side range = 29.6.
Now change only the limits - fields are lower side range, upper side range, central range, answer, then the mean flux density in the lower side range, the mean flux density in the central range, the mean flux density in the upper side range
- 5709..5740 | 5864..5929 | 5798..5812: -0.5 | 31.3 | 31.9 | 30.1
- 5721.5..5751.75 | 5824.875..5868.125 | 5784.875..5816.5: -1.6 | 30.9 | 32.3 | 30.7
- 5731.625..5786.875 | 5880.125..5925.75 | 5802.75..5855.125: -2.2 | 31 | 31.6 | 29.5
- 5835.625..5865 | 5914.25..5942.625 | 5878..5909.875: 0.7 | 30.7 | 29.5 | 29.8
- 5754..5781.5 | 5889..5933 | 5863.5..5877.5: -1.2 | 31.1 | 32.4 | 29.4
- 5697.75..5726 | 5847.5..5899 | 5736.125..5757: 0.1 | 31.7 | 31.2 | 30.4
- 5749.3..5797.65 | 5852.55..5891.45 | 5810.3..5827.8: -0.9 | 31.4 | 32.9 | 31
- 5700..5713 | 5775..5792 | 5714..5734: 0.8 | 32.2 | 30.9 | 31.8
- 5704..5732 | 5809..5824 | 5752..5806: 1.3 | 31.7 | 31.5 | 32.7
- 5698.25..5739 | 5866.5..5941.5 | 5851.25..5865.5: 0.1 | 31.5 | 30.4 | 30.3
